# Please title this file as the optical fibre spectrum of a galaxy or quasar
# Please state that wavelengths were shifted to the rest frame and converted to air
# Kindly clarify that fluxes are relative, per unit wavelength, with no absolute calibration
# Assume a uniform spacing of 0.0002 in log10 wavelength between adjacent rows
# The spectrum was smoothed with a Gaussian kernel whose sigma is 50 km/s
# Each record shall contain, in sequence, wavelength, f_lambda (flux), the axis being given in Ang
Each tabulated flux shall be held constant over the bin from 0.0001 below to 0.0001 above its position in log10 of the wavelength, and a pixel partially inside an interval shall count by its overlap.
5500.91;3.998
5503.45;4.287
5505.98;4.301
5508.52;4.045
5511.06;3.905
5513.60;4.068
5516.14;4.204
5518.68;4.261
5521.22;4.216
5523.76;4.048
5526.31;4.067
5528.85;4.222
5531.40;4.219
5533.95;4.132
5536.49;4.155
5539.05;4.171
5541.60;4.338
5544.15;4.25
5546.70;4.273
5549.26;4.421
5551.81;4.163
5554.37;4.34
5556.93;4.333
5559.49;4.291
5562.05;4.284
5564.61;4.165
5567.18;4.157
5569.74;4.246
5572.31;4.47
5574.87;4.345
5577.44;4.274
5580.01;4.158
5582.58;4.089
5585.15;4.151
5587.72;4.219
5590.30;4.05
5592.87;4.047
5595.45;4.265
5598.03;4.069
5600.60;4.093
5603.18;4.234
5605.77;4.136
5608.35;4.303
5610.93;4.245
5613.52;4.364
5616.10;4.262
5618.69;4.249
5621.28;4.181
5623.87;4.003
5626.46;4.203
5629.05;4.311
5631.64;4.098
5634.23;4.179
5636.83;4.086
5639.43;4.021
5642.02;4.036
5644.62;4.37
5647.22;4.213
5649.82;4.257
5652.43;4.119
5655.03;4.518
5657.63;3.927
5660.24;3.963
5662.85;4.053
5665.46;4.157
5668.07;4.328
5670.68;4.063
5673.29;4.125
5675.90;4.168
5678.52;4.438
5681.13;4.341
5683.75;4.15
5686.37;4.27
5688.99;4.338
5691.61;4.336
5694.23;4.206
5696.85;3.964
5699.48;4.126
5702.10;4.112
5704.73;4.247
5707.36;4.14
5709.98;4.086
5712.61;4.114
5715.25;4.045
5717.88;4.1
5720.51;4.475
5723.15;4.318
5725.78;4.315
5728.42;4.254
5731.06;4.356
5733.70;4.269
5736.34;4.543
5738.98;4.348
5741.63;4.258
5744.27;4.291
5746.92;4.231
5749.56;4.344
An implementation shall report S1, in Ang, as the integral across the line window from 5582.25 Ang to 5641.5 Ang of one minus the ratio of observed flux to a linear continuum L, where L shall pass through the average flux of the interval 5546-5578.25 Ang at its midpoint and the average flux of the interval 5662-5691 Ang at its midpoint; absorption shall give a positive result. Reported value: 1.3 Ang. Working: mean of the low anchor 4.29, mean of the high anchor 4.23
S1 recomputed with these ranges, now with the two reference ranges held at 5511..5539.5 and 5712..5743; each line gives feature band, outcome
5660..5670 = 0.2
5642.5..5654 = 0.0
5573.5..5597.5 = 0.1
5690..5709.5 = 0.5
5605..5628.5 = -0.1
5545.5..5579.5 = -0.9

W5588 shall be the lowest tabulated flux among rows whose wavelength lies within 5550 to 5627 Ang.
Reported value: 4.003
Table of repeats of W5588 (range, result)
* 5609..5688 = 3.927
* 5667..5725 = 3.964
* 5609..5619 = 4.245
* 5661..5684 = 4.053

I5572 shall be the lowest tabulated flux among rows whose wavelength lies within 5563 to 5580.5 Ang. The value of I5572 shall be 4.157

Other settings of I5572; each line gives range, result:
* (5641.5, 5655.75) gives 4.036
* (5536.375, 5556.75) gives 4.155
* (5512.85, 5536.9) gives 4.048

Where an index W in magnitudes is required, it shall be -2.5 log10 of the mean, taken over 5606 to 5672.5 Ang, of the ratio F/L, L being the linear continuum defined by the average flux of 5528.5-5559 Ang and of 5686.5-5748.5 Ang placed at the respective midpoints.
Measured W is 0.02 mag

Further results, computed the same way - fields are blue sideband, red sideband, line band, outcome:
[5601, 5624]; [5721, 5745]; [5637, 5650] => 0.02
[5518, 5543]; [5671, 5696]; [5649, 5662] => 0.02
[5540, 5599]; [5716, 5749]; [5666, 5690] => 0.01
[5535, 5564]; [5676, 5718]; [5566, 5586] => 0.00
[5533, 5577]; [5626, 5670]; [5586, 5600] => 0.02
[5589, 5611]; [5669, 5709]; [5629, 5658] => 0.00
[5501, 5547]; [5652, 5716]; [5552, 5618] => -0.01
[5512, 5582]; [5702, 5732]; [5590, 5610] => 0.02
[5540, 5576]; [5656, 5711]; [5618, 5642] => 0.02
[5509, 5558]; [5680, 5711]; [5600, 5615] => -0.01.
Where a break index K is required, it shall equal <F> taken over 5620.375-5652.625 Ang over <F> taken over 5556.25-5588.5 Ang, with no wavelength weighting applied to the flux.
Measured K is 0.98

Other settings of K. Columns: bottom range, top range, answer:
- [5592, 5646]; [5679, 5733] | 1.01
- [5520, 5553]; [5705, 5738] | 1.01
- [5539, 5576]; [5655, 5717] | 0.97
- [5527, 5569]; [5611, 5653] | 0.99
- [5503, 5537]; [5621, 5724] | 1.01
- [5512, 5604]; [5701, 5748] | 1.01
